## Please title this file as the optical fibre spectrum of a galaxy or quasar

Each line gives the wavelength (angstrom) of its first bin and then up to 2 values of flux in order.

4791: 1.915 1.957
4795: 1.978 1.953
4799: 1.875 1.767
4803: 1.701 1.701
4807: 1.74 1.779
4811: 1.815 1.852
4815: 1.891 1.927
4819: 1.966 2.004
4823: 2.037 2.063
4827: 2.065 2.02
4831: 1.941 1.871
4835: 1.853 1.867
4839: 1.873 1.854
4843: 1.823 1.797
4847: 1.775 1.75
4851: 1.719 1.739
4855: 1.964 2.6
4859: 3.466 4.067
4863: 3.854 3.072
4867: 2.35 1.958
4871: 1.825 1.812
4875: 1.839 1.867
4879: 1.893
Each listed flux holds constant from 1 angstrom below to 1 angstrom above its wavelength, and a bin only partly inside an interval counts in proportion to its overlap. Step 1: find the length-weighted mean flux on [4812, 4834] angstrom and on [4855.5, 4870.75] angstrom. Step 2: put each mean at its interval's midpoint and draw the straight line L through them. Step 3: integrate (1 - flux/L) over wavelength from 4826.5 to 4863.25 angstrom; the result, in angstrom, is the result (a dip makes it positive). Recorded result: 5.1 angstrom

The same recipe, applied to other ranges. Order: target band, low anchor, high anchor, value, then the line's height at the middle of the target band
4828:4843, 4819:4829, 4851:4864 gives 2.70 angstrom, 2.31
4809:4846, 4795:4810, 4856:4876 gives 3.86 angstrom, 2.15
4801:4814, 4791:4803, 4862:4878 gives 1.25 angstrom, 1.95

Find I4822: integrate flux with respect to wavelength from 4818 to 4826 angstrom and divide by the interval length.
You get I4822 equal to 2.02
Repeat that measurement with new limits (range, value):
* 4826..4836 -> 1.95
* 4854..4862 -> 3.02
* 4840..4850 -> 1.8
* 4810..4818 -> 1.87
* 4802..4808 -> 1.71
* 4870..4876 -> 1.83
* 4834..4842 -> 1.86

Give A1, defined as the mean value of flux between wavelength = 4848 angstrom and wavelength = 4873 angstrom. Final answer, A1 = 2.5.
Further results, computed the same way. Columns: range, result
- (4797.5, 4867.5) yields 2.1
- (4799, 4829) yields 1.88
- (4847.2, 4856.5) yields 1.83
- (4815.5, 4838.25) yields 1.96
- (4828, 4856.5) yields 1.86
